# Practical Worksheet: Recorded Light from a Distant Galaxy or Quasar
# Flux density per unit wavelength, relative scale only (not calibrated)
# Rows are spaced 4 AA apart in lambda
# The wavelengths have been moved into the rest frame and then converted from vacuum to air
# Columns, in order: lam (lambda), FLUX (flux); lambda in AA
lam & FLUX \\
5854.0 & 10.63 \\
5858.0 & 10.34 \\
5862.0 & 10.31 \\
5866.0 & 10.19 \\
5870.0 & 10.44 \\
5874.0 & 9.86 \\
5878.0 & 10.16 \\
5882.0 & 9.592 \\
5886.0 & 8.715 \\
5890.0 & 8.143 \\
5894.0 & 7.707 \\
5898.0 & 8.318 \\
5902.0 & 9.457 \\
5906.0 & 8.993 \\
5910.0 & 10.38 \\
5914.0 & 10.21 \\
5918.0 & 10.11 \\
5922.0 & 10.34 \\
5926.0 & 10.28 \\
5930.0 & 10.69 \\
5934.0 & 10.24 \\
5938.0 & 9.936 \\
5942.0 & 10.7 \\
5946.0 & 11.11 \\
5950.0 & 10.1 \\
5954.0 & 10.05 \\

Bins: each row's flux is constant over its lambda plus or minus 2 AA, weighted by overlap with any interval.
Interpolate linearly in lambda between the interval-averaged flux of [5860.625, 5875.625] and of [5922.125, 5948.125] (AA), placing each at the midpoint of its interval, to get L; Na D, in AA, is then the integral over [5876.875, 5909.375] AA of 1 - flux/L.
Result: 4.4 AA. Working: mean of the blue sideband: 10.2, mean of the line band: 8.91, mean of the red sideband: 10.5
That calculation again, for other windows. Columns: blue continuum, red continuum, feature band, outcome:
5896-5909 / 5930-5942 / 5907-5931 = -1.53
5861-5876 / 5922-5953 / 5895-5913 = 1.85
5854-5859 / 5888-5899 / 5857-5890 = -1.74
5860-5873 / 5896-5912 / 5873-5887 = 0.43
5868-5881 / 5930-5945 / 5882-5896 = 2.46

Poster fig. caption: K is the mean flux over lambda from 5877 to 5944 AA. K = 9.64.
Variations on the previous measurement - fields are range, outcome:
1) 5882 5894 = 8.5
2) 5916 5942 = 10.3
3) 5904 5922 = 9.97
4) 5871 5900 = 8.98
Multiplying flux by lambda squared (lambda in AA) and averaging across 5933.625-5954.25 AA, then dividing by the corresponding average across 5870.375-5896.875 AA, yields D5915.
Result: 1.17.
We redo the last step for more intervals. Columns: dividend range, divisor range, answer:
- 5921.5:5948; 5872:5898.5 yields 1.19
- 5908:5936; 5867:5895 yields 1.12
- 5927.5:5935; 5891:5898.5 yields 1.33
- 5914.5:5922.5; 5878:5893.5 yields 1.16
